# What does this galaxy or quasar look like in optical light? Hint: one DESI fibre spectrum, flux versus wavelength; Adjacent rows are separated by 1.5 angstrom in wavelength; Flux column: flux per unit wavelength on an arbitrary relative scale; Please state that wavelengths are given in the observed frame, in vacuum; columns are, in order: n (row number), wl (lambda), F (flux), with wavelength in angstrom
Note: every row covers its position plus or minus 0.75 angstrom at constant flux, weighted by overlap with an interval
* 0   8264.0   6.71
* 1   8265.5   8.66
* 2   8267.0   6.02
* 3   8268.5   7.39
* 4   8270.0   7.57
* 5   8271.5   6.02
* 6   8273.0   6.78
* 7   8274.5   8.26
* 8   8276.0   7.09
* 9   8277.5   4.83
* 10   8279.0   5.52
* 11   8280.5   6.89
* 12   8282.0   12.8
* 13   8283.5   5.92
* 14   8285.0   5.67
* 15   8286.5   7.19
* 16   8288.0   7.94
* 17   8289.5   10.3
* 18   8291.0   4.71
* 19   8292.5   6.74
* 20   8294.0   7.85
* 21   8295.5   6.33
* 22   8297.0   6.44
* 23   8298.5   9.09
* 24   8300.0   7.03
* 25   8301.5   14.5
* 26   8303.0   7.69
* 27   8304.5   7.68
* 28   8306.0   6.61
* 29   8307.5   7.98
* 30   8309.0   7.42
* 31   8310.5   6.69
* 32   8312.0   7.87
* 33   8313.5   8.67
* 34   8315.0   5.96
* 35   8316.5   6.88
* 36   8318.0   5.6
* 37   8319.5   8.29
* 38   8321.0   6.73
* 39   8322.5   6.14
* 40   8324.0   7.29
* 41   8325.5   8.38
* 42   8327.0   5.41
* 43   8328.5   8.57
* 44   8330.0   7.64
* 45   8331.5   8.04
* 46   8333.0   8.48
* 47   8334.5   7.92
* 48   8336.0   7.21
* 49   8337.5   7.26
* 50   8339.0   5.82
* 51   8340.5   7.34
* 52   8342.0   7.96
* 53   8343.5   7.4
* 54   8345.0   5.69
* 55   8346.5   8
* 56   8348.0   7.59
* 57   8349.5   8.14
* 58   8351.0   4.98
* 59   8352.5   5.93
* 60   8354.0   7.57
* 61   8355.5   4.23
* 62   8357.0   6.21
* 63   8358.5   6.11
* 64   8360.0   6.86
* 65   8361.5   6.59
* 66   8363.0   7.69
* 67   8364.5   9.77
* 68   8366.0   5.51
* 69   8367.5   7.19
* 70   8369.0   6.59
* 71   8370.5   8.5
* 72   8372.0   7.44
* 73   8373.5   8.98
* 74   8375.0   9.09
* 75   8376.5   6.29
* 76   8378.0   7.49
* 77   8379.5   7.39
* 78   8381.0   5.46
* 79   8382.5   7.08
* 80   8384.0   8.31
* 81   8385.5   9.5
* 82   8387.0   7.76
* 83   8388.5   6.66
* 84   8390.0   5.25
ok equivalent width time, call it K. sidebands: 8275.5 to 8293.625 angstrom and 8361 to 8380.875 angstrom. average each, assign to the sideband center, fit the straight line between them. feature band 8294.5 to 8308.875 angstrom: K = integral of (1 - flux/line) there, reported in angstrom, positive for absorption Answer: -1.8 angstrom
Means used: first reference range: 7.15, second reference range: 7.52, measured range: 8.11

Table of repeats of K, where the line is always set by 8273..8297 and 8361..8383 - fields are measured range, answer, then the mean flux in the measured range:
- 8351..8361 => 1.8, 6.07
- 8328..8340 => -0.5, 7.59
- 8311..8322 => 0.2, 7.11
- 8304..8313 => -0.2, 7.4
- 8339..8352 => 0.5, 7.04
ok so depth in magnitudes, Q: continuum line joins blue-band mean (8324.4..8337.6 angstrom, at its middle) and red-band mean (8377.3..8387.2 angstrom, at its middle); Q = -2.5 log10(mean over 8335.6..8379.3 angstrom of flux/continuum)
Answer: 0.08 mag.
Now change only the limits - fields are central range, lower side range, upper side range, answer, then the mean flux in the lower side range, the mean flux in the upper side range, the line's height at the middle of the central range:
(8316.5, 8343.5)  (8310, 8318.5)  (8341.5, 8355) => -0.048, 6.99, 6.96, 6.98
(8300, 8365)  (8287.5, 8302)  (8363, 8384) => 0.064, 7.99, 7.48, 7.75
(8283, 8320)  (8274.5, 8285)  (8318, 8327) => -0.058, 7.15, 7.06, 7.1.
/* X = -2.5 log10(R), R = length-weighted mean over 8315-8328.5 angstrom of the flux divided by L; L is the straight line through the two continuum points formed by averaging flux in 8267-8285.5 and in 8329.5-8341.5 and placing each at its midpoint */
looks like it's 0.07 mag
